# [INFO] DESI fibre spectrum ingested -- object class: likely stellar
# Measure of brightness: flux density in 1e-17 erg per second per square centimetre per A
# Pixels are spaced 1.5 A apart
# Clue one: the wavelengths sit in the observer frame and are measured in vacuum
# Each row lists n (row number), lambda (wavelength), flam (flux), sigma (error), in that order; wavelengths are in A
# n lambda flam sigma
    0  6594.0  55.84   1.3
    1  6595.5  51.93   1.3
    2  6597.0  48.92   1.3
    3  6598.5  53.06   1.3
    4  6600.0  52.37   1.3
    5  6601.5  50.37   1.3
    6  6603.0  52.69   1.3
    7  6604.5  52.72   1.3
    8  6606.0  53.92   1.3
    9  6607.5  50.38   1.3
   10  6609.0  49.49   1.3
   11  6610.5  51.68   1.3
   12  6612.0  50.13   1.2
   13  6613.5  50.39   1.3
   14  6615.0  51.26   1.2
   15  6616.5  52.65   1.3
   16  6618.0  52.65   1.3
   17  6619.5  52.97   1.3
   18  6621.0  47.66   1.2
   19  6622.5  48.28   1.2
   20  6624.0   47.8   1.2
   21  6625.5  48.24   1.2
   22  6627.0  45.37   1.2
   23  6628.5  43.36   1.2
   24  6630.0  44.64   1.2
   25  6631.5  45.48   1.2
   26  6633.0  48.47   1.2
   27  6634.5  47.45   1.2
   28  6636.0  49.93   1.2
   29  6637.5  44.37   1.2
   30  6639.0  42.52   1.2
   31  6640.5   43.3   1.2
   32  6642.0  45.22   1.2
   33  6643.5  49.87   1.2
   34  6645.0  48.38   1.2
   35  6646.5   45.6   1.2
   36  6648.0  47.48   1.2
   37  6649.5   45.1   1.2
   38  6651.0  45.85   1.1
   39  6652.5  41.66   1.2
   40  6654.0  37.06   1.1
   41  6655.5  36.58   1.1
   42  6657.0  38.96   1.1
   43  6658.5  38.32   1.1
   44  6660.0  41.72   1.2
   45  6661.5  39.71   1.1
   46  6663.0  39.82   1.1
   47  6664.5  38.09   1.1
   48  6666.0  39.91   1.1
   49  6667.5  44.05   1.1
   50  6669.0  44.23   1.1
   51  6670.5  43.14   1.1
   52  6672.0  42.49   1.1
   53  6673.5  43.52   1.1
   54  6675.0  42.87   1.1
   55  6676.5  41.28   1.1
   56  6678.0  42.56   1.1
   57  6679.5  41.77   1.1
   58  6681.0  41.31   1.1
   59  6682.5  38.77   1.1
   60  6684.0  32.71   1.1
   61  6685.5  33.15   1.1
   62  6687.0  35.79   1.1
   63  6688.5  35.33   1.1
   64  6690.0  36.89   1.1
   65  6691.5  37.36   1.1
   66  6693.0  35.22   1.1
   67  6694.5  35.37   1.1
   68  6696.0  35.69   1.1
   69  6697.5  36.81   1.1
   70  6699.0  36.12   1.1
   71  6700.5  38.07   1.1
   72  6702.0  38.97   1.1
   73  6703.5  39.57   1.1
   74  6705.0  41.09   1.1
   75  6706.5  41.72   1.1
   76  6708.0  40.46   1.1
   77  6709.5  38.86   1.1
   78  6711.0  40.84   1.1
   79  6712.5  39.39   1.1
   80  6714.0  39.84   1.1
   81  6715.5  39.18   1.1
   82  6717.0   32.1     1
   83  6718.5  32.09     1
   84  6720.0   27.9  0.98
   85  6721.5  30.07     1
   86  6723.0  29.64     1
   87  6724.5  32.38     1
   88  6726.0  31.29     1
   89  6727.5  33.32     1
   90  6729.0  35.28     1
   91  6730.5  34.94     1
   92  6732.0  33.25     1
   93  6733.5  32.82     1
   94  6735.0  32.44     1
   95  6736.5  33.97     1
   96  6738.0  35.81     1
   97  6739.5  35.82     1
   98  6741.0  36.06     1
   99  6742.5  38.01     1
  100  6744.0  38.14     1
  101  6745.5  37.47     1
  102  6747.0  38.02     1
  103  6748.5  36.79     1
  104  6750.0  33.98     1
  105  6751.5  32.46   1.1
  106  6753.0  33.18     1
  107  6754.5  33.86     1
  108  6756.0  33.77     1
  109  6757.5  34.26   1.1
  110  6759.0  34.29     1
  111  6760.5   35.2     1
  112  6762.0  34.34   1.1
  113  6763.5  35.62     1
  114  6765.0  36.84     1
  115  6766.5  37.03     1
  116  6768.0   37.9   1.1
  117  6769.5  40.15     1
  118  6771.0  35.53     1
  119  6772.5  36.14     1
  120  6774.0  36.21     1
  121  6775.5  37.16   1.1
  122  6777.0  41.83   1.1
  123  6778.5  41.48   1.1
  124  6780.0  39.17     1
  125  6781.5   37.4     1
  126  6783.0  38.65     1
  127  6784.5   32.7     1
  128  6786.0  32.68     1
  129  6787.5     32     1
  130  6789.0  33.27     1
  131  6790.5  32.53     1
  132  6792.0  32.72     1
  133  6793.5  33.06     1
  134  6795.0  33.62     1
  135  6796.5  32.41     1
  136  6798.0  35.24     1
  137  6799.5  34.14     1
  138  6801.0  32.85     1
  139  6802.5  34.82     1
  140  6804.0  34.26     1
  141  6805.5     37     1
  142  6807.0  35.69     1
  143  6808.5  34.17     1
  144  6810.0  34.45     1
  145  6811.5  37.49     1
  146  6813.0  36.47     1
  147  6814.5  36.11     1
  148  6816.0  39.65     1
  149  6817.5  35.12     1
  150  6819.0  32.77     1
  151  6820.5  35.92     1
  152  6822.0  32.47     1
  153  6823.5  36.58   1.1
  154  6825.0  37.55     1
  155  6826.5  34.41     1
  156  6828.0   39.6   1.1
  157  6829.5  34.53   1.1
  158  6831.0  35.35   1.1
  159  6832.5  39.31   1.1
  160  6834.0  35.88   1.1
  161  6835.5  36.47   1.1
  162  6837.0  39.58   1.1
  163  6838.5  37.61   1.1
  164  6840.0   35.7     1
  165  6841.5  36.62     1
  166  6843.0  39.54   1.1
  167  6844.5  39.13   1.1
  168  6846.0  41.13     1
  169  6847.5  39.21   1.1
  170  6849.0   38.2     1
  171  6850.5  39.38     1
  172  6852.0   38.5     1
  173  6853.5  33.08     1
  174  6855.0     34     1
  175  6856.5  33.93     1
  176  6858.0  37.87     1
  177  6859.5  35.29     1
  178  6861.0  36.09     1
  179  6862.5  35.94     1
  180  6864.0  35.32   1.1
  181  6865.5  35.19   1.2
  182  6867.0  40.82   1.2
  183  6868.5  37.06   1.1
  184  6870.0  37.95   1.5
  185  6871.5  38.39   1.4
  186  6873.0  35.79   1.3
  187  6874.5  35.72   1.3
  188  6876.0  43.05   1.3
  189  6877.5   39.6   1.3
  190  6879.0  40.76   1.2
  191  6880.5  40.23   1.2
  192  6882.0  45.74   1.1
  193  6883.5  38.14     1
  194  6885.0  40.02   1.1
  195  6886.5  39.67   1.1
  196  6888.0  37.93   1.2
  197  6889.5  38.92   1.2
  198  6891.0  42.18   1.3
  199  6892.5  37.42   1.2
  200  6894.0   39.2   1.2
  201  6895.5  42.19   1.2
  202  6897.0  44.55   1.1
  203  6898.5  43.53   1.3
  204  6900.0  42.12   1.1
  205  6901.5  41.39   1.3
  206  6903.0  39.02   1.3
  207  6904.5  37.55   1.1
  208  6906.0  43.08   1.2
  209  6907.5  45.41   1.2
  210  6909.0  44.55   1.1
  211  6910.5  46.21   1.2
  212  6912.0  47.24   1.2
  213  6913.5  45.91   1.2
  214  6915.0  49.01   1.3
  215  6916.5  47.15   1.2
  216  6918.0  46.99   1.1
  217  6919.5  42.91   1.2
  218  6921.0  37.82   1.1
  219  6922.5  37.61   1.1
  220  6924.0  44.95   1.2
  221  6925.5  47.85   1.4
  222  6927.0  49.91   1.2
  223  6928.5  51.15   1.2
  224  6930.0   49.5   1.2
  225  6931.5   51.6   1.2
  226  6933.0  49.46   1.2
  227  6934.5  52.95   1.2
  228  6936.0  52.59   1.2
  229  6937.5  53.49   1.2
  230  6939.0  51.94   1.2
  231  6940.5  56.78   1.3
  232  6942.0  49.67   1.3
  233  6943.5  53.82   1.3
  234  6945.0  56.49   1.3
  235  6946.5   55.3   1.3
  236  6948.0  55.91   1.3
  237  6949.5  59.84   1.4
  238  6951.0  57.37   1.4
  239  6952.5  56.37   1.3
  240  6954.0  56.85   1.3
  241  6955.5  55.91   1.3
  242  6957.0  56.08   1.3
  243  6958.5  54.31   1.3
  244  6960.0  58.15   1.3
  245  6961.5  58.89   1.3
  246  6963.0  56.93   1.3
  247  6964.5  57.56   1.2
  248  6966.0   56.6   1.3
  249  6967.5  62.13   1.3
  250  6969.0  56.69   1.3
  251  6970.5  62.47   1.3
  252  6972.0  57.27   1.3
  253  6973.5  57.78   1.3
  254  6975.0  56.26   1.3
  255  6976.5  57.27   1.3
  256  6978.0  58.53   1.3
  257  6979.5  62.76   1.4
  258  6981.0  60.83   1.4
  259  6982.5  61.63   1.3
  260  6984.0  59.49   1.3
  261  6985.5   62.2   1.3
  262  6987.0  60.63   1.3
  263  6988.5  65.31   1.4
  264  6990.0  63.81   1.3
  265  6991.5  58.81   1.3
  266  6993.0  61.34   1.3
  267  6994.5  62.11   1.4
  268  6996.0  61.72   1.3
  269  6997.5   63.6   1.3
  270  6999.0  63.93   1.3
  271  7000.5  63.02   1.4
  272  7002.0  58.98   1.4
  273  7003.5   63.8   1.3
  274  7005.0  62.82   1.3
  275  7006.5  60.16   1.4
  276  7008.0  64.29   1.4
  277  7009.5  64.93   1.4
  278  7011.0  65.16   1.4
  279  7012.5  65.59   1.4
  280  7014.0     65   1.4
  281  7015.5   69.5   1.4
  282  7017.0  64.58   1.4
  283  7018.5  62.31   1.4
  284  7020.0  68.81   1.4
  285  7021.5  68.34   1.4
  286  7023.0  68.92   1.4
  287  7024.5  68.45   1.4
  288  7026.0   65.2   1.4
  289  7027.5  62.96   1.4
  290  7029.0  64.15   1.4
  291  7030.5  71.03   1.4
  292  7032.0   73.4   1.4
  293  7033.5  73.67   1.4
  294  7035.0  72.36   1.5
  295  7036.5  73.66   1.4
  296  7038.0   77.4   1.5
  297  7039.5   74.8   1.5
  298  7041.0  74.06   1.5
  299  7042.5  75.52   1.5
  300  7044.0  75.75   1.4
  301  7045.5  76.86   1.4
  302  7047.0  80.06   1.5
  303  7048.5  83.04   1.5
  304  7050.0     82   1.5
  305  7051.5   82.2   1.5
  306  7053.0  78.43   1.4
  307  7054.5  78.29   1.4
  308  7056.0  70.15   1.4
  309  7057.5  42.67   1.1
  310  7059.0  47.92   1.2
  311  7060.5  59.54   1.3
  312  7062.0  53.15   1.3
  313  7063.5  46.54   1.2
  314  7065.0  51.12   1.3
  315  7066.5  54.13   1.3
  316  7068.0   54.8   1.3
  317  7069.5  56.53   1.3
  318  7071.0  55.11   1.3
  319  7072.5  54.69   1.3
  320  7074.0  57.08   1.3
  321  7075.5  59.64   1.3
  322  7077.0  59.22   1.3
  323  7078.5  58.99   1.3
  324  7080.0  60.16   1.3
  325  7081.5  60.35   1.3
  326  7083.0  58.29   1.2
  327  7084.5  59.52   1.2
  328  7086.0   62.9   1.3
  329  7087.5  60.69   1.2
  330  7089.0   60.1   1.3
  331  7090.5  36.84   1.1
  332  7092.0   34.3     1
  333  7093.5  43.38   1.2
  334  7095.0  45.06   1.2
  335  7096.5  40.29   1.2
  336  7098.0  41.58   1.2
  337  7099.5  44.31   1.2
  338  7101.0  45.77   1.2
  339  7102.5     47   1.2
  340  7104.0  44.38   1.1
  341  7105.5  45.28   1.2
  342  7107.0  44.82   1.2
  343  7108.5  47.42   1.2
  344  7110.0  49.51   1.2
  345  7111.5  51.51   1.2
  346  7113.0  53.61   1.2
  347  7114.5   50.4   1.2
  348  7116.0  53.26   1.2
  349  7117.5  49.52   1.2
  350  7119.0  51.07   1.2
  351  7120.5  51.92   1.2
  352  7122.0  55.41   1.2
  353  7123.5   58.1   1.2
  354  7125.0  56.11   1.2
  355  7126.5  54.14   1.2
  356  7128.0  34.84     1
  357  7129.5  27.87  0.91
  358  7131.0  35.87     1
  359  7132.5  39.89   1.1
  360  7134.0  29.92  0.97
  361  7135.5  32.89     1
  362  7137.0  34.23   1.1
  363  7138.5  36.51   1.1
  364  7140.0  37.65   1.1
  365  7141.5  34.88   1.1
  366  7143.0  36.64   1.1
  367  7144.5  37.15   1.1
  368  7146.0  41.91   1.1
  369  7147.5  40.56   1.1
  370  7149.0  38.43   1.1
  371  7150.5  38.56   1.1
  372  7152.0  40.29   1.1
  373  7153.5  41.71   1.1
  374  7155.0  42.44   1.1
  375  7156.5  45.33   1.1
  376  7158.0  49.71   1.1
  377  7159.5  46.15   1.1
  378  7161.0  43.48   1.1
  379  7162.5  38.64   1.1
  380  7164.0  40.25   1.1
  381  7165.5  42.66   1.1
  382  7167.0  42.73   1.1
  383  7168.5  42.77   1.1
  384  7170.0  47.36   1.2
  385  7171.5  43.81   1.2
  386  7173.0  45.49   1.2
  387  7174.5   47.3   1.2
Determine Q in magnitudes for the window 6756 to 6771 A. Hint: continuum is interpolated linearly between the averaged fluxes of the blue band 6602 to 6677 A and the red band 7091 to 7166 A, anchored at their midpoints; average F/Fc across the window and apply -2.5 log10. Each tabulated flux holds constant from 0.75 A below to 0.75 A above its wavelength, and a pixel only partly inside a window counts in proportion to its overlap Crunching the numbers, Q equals 0.25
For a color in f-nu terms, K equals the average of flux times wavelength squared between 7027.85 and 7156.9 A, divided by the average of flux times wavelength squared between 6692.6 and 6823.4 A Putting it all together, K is 1.7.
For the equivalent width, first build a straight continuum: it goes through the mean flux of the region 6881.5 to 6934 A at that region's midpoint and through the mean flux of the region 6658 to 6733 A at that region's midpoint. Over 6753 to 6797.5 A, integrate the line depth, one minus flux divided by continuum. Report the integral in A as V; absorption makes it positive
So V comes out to 4.9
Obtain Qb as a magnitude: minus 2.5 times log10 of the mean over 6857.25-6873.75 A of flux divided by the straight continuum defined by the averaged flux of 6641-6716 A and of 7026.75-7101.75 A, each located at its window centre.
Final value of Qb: 0.34 mag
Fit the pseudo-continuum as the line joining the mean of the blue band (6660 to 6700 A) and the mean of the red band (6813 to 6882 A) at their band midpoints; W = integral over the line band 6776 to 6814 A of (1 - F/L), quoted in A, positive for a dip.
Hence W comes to 2.60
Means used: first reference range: 39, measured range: 35.2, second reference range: 37.3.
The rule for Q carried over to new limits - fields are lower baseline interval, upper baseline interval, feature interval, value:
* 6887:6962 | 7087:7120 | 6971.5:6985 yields -0.228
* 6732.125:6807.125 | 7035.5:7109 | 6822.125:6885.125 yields 0.115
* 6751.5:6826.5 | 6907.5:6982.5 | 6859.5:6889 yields 0.172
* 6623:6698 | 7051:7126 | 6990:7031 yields -0.244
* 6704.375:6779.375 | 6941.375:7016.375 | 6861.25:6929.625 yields 0.231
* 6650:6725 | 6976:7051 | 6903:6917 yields 0.280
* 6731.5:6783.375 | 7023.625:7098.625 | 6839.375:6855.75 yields 0.164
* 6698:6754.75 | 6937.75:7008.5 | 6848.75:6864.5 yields 0.309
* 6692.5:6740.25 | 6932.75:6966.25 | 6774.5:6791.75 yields 0.143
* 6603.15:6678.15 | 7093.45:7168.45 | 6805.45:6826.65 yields 0.248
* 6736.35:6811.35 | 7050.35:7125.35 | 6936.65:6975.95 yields -0.221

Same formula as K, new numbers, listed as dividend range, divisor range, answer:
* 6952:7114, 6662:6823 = 1.81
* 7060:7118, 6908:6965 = 1.05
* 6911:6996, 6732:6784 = 1.61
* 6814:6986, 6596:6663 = 1.04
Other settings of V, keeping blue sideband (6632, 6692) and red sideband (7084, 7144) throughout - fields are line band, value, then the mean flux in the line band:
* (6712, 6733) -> 4.4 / 33.5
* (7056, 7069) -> -2.1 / 52.4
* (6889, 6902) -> 0.7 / 41.3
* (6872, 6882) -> 0.9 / 39.7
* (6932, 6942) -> -2.0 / 52.6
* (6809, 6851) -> 6.0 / 37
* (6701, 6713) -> 0.6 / 40.1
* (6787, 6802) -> 3.4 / 33.2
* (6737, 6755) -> 2.8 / 35.8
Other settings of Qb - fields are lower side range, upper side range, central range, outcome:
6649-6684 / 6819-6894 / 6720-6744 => 0.18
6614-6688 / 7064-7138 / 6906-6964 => -0.09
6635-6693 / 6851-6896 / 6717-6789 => 0.14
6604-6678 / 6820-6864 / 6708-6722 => 0.18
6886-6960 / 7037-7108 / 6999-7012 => -0.17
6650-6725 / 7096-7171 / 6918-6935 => -0.14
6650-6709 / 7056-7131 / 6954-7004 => -0.25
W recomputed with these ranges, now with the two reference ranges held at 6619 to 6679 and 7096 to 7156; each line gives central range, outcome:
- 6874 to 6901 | 1.9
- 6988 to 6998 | -4.3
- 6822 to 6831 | 1.6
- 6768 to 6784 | 2.0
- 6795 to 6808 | 2.8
